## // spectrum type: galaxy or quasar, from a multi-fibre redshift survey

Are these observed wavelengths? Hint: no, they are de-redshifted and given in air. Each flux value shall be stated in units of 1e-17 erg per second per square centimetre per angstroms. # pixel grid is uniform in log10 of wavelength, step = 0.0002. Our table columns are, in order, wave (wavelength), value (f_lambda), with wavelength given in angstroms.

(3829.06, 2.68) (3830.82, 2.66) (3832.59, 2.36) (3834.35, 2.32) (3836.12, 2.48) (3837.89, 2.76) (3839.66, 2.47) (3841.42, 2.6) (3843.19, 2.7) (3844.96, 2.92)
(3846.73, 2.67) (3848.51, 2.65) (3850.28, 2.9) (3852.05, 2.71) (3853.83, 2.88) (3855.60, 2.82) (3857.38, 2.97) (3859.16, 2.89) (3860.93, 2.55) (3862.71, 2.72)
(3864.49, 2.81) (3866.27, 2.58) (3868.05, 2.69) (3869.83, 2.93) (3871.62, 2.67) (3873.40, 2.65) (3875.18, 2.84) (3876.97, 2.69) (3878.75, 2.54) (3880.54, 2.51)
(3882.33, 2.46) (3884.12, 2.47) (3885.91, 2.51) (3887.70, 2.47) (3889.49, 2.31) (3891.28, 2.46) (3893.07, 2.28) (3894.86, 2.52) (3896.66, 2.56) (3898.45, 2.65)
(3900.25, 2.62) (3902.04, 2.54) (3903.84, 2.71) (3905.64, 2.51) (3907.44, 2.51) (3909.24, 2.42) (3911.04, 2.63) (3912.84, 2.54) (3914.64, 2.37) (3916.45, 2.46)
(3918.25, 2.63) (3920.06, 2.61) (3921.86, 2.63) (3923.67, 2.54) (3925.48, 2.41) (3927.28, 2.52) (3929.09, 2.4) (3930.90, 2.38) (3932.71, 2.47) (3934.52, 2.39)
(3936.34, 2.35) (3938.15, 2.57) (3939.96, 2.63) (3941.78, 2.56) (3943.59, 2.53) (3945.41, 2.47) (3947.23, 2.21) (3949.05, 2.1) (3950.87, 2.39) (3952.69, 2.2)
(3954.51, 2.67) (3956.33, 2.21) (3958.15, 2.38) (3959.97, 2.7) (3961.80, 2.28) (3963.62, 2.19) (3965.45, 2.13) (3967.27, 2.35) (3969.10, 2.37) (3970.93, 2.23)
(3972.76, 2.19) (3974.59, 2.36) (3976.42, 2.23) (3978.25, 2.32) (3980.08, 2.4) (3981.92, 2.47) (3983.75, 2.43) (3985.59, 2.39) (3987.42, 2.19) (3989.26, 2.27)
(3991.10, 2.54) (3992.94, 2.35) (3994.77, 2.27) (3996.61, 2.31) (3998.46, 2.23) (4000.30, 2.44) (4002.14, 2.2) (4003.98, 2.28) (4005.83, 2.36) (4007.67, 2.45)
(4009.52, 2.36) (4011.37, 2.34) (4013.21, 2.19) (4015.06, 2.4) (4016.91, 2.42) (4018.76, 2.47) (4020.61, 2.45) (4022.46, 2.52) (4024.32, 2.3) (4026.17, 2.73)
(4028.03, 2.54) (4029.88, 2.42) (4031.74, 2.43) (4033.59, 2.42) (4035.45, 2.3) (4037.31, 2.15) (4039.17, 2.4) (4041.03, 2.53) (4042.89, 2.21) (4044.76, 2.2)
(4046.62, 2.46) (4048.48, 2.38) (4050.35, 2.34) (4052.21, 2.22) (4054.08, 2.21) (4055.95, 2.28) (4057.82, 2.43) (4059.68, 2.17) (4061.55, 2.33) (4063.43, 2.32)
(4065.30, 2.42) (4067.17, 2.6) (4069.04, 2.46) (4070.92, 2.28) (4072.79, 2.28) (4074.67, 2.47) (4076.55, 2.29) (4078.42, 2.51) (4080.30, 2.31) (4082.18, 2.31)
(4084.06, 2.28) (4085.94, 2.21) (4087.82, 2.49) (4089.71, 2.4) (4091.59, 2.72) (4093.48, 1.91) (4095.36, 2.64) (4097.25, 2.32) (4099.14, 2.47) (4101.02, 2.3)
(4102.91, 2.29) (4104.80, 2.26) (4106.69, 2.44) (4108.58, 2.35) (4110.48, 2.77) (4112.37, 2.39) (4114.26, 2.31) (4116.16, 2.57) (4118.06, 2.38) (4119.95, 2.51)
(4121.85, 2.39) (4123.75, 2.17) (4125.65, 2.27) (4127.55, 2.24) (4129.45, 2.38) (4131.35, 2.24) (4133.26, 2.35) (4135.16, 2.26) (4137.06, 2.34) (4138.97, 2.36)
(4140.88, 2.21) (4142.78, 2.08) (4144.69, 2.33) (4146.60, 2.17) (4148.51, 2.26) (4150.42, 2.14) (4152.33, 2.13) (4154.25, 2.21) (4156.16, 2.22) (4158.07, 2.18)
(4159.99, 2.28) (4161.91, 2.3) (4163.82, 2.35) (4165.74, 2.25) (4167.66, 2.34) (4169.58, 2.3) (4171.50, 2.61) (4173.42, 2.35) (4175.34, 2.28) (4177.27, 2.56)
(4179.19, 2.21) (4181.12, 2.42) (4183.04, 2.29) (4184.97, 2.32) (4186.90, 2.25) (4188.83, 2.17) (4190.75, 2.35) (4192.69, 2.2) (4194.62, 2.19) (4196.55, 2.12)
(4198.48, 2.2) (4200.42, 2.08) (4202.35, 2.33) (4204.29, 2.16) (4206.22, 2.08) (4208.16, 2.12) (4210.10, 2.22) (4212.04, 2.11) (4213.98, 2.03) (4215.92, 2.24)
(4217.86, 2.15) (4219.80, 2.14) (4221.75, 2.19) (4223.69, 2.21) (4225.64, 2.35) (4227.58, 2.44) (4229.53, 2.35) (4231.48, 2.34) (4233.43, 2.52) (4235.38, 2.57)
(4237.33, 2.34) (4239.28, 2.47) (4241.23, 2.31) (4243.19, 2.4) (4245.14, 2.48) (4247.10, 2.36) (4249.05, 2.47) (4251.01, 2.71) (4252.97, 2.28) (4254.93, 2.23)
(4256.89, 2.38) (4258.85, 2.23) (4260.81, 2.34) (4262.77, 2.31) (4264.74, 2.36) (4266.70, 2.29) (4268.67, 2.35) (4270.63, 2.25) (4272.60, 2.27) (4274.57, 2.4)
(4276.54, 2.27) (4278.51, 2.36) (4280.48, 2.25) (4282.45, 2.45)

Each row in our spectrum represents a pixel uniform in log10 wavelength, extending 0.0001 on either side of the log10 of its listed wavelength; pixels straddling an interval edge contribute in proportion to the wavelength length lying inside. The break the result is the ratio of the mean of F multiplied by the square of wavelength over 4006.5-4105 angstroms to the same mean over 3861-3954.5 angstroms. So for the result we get 1.01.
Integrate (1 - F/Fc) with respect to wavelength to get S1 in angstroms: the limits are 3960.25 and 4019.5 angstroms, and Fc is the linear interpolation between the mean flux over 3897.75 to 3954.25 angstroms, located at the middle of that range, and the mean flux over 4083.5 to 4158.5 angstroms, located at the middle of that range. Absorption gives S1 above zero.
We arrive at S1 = 2.5 angstroms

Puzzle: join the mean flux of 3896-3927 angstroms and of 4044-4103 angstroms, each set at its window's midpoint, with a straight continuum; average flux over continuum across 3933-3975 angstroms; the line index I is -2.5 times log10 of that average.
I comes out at 0.06 mag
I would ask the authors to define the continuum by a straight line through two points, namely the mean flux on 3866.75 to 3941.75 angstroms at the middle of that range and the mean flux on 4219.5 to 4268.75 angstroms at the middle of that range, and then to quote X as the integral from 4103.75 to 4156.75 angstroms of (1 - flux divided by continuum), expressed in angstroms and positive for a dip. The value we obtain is 2.4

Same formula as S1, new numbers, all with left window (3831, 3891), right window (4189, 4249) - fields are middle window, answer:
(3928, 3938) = 0.6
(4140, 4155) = 1.0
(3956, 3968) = 1.0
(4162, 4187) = -0.3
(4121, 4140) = 0.5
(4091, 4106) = 0.3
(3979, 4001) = 1.4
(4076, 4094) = 0.4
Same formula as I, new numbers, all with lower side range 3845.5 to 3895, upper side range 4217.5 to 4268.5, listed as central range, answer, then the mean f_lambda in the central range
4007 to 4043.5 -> 0.06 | 2.4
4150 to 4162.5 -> 0.10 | 2.21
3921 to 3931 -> 0.05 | 2.49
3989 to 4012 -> 0.09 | 2.34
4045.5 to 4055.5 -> 0.09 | 2.32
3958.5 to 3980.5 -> 0.12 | 2.31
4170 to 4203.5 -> 0.05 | 2.29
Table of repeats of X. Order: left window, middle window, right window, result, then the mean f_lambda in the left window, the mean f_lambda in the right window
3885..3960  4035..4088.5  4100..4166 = 0.53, 2.47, 2.31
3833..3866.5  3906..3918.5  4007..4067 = 0.43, 2.7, 2.37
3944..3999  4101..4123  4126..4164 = -1.46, 2.33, 2.25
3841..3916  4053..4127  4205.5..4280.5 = 2.24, 2.63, 2.31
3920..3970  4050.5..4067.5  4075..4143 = 0.37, 2.41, 2.36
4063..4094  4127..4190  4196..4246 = 0.83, 2.38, 2.27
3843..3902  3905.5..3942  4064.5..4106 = 1.20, 2.65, 2.37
